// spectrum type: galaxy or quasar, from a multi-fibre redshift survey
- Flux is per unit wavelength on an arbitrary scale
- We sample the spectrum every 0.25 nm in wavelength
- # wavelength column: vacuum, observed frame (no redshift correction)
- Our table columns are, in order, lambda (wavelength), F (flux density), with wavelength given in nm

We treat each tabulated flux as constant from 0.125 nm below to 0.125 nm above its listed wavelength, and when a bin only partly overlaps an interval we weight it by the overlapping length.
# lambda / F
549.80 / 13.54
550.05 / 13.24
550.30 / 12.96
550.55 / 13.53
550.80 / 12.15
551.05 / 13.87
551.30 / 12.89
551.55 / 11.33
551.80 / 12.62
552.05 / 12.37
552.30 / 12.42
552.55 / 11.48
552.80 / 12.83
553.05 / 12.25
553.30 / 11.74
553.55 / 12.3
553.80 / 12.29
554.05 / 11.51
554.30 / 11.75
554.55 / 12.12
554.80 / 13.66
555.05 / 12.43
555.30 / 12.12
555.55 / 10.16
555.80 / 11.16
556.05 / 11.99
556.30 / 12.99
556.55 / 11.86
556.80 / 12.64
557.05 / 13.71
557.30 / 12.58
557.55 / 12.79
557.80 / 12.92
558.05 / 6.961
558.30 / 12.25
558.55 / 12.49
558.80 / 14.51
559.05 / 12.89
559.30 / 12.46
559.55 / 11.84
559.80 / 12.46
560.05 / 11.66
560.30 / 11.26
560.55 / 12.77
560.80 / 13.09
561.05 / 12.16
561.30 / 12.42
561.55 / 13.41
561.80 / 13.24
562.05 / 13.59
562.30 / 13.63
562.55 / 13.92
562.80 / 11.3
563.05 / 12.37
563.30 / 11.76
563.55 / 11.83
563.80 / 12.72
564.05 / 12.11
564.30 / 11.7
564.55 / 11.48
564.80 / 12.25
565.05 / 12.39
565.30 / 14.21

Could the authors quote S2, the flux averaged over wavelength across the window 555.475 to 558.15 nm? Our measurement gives 11.9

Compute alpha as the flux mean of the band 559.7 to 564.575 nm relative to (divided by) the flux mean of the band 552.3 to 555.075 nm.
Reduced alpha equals 1.02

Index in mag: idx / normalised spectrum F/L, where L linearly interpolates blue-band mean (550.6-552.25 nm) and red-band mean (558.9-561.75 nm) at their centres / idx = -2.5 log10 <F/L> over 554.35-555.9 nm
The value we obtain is 0.05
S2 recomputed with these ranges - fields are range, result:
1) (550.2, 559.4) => 12.3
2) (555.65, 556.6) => 12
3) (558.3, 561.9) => 12.6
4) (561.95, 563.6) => 12.7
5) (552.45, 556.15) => 12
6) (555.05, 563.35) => 12.4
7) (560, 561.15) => 12.2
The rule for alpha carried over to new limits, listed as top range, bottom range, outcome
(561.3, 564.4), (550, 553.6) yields 1.01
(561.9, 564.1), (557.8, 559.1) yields 1.06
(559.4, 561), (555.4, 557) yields 1.02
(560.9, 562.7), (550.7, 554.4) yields 1.07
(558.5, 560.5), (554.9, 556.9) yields 1.04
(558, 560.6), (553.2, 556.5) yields 1.01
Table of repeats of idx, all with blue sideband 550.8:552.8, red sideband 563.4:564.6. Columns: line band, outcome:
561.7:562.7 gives -0.13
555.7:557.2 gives -0.01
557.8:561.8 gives -0.01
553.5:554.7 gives 0.03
